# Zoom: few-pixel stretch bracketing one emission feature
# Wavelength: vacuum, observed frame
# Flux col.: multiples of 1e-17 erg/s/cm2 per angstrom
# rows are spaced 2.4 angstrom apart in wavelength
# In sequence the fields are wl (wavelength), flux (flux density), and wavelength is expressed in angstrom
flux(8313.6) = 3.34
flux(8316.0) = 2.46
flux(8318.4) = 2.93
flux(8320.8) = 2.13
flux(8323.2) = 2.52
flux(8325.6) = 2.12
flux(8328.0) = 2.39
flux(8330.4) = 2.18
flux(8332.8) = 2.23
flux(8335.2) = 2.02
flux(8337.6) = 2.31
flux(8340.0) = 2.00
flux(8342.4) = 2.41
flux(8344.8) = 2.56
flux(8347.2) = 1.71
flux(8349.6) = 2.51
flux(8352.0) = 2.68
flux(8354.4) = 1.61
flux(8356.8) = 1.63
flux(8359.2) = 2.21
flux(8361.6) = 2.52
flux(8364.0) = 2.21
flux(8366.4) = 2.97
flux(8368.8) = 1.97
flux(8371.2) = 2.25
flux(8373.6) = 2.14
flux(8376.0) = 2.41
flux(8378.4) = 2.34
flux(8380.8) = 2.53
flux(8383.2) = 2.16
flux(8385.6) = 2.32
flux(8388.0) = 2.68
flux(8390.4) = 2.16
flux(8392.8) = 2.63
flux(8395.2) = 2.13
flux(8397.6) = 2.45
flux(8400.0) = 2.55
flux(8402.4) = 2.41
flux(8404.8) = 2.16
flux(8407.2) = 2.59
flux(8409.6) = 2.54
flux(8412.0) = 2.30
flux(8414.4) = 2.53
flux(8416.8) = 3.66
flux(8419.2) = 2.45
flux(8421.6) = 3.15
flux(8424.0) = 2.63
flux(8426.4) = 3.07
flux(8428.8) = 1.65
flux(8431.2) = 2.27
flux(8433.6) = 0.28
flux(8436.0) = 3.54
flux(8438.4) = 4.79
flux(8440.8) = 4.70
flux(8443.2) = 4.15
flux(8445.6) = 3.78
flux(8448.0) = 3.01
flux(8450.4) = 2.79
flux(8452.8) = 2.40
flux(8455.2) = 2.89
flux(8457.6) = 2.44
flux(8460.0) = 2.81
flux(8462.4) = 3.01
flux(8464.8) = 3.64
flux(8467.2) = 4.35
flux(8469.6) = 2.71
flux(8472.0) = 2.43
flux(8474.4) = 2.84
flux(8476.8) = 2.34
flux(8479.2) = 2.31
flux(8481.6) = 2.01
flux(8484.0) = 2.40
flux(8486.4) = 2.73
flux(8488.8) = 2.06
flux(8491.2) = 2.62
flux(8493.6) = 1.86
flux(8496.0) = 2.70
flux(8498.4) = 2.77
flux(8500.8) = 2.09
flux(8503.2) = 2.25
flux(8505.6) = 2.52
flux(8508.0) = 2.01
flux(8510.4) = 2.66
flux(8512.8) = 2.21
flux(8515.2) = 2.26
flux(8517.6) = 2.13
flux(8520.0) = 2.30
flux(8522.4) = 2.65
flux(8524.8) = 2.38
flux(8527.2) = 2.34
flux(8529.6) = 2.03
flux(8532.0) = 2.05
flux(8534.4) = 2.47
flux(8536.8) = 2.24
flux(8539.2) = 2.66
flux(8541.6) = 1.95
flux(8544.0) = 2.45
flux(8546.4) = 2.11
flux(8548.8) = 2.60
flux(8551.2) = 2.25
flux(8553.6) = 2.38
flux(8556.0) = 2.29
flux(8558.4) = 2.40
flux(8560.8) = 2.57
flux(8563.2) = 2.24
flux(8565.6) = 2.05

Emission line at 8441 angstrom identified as Halpha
